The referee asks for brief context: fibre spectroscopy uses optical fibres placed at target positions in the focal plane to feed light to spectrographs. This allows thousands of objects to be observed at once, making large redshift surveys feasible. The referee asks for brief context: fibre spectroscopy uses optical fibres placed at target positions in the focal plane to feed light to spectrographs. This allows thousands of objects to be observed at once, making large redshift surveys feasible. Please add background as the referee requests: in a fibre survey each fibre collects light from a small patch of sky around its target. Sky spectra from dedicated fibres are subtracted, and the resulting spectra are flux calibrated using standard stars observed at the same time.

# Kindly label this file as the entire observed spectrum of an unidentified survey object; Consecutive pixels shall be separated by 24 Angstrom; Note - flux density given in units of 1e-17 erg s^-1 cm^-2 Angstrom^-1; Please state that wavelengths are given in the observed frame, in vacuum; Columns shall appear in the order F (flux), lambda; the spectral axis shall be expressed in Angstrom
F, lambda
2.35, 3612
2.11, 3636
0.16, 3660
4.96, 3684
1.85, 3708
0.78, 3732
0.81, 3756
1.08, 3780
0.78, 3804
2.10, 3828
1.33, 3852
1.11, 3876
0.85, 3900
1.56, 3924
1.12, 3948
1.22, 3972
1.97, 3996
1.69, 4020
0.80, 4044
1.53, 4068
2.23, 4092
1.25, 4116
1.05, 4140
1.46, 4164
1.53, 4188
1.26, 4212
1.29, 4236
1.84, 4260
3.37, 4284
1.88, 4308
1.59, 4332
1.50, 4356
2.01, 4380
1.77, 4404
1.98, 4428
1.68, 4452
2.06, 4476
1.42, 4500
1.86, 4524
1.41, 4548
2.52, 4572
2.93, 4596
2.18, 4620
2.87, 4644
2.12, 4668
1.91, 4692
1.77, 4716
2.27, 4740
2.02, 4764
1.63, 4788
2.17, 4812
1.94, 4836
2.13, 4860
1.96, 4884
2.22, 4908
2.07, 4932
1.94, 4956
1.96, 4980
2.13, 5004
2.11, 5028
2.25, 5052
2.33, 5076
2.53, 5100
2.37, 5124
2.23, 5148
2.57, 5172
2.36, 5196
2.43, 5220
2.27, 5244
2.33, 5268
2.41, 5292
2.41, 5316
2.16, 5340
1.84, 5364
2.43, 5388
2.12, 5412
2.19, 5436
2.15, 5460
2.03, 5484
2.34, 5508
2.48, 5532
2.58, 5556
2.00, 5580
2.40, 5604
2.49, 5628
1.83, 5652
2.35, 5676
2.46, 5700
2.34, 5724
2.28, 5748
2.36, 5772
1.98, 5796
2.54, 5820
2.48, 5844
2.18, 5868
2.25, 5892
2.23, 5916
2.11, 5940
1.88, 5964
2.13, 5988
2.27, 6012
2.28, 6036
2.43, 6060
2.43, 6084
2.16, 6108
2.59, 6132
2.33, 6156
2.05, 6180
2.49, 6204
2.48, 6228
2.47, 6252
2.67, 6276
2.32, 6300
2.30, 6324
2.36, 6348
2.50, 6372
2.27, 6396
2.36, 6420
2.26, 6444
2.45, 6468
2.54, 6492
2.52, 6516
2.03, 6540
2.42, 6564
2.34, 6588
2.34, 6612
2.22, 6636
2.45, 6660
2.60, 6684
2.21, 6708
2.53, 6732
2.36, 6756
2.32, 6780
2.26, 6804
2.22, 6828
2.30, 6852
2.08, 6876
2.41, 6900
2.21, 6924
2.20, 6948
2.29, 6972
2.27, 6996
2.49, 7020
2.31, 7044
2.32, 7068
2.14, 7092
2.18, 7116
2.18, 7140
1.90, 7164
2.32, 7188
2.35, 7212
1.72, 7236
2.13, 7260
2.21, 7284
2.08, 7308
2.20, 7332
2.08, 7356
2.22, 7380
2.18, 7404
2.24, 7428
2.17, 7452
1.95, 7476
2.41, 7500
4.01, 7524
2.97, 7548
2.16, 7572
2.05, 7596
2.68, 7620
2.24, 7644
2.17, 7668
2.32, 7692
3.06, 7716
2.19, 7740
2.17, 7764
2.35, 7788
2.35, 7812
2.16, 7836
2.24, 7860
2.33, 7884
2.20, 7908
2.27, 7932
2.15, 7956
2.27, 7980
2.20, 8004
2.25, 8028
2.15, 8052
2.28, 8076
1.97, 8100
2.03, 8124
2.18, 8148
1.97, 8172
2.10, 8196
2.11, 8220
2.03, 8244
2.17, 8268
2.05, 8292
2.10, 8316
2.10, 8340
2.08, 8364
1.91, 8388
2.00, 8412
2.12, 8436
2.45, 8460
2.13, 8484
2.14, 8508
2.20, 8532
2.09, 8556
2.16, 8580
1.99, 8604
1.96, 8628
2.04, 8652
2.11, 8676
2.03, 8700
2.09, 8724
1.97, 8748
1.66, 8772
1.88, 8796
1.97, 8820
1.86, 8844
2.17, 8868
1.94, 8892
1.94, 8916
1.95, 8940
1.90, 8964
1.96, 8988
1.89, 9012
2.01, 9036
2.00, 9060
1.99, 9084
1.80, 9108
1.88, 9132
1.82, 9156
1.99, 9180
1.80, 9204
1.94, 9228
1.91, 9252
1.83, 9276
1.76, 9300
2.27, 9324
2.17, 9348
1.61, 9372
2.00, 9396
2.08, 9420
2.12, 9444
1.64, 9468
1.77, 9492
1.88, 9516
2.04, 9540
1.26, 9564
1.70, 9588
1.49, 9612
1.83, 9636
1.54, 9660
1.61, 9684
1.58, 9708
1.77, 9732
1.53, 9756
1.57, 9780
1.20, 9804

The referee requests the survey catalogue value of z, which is 0.147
